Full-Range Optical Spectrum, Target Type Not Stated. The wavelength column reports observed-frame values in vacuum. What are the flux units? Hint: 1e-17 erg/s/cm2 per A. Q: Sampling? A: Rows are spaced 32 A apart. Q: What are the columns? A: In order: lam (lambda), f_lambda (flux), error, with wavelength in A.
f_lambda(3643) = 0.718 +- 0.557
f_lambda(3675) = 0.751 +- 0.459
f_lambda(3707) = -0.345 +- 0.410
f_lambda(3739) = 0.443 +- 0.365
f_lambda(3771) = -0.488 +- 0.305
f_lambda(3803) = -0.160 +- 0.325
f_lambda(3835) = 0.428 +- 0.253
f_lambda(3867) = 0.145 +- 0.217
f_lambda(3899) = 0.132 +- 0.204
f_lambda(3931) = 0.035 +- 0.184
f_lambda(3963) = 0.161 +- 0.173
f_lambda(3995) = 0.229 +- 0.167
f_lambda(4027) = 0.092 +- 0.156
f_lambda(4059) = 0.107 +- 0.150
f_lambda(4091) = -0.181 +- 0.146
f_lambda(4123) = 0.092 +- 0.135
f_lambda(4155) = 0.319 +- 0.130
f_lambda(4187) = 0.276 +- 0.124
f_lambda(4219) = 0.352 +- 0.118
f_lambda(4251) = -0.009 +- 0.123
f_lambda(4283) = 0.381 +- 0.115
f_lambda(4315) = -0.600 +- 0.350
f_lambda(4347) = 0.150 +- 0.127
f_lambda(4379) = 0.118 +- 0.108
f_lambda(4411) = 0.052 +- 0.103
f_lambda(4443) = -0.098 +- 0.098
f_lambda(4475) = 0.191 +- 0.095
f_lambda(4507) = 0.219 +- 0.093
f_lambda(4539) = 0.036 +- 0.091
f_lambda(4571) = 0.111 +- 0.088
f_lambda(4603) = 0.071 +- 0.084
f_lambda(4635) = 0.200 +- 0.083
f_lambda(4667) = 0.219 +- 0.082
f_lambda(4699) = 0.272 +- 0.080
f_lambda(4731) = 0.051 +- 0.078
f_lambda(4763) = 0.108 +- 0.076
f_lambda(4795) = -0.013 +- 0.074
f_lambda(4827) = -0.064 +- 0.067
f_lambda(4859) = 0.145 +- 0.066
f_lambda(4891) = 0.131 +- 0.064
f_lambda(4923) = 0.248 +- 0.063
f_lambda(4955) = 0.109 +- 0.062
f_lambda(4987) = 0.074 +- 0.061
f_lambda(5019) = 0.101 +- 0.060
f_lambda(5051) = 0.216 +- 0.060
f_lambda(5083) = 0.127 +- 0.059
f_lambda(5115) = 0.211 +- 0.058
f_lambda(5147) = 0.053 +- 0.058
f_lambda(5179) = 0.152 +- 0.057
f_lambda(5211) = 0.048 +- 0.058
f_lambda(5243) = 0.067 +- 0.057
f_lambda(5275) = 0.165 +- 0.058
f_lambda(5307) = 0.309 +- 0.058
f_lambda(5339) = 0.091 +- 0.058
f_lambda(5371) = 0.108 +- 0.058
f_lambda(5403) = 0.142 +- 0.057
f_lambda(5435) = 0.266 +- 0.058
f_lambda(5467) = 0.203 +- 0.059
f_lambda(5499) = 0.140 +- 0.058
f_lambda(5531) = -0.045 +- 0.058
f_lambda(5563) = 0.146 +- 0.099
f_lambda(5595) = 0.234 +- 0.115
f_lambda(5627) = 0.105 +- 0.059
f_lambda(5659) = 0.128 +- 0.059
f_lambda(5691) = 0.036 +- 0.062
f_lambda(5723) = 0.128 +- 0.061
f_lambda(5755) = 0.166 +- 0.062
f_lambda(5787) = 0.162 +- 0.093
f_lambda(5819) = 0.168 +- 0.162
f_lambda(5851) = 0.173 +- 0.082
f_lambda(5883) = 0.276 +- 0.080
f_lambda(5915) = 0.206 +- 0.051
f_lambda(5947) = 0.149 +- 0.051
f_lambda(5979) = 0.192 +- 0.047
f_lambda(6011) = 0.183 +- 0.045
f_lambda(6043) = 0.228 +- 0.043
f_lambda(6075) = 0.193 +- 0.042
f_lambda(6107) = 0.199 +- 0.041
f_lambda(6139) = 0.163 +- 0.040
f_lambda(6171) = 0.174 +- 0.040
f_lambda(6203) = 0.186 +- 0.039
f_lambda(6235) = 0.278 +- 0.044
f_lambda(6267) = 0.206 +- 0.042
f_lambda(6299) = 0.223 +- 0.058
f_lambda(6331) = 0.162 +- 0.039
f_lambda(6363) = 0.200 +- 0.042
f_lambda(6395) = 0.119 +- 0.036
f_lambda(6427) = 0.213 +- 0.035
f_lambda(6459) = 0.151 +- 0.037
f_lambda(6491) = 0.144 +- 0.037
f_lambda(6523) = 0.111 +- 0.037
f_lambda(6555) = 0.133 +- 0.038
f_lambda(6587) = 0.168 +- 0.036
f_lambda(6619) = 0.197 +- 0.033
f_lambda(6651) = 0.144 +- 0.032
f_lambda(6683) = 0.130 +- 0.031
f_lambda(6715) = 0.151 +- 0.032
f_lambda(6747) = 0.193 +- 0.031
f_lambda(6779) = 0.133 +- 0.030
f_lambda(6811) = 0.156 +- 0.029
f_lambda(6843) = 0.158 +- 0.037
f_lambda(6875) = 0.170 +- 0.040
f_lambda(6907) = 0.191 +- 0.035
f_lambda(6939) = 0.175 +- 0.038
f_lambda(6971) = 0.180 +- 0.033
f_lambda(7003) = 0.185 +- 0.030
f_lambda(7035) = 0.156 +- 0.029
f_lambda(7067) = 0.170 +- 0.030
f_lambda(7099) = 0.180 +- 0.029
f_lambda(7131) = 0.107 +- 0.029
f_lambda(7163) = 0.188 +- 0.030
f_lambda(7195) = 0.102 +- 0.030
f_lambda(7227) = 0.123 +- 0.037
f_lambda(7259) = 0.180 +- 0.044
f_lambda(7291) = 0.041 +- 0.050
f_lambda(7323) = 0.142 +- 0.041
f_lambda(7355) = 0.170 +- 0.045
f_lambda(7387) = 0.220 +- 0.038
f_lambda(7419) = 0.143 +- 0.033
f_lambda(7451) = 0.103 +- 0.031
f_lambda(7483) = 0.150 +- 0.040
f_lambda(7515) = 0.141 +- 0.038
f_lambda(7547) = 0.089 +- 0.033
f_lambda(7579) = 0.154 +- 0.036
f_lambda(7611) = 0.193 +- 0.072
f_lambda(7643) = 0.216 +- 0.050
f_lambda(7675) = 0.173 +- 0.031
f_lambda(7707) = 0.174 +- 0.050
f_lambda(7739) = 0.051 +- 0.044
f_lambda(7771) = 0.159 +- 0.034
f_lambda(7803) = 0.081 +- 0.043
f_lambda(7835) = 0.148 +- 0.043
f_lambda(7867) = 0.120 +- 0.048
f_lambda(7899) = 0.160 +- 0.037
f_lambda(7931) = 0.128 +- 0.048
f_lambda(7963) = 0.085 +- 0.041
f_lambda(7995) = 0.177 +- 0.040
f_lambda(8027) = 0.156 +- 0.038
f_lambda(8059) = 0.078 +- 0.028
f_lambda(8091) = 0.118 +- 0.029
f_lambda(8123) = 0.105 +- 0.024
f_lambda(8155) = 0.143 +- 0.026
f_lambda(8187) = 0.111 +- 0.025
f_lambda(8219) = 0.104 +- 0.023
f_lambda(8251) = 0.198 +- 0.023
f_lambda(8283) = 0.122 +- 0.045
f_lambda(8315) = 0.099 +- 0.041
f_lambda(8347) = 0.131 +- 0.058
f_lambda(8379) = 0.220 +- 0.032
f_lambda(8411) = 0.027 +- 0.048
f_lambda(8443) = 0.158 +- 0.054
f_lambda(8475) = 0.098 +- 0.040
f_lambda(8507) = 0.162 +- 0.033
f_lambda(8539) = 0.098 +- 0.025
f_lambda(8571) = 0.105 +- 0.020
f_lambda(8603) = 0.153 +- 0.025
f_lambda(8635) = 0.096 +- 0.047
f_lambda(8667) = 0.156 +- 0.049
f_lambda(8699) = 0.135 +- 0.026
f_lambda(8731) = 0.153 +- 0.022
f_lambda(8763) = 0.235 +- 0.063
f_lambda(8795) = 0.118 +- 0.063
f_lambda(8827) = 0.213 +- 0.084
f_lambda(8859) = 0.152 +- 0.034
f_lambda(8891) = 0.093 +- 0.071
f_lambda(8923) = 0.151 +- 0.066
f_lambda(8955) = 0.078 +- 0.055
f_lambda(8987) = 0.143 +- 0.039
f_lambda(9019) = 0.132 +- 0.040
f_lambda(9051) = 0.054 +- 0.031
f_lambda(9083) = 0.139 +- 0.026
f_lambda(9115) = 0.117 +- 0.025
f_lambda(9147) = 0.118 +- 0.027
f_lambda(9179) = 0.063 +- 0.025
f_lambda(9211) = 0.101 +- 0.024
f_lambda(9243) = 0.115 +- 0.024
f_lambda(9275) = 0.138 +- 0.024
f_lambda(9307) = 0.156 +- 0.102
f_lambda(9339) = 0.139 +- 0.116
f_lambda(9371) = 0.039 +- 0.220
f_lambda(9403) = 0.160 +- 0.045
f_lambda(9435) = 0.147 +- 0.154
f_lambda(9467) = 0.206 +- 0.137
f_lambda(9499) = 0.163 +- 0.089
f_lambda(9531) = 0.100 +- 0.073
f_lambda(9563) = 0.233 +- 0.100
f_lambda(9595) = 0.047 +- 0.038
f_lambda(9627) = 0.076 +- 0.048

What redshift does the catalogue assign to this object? 0.26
